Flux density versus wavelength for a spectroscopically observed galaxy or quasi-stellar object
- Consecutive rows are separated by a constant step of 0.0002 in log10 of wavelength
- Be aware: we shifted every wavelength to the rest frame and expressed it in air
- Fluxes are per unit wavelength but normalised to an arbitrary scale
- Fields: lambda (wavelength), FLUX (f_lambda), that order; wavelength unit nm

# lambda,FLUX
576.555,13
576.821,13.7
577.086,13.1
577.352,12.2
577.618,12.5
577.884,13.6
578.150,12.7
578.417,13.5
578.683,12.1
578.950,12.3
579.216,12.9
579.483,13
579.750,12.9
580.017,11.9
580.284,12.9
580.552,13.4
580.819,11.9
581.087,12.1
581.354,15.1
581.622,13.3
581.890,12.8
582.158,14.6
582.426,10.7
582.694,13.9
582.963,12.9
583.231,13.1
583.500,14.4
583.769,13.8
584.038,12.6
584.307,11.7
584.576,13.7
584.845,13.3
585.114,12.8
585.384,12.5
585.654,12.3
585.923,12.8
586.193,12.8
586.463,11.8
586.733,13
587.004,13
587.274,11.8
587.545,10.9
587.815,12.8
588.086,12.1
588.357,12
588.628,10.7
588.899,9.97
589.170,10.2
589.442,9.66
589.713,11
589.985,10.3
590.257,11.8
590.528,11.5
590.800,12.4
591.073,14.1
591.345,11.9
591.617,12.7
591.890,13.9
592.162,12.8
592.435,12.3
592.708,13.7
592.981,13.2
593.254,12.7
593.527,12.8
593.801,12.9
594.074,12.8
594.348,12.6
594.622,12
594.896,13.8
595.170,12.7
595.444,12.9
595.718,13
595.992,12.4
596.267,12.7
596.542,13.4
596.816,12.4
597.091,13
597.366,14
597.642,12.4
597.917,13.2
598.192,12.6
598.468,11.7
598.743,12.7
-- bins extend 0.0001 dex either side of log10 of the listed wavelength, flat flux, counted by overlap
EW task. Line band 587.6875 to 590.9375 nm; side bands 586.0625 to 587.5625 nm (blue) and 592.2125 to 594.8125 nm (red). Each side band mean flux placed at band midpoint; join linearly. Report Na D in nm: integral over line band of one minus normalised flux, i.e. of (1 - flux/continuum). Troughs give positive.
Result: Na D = 0.336 nm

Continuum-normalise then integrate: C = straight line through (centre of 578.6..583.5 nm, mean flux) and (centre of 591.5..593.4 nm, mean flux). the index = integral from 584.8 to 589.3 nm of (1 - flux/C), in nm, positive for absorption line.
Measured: 0.34 nm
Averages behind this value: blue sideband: 12.9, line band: 12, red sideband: 13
